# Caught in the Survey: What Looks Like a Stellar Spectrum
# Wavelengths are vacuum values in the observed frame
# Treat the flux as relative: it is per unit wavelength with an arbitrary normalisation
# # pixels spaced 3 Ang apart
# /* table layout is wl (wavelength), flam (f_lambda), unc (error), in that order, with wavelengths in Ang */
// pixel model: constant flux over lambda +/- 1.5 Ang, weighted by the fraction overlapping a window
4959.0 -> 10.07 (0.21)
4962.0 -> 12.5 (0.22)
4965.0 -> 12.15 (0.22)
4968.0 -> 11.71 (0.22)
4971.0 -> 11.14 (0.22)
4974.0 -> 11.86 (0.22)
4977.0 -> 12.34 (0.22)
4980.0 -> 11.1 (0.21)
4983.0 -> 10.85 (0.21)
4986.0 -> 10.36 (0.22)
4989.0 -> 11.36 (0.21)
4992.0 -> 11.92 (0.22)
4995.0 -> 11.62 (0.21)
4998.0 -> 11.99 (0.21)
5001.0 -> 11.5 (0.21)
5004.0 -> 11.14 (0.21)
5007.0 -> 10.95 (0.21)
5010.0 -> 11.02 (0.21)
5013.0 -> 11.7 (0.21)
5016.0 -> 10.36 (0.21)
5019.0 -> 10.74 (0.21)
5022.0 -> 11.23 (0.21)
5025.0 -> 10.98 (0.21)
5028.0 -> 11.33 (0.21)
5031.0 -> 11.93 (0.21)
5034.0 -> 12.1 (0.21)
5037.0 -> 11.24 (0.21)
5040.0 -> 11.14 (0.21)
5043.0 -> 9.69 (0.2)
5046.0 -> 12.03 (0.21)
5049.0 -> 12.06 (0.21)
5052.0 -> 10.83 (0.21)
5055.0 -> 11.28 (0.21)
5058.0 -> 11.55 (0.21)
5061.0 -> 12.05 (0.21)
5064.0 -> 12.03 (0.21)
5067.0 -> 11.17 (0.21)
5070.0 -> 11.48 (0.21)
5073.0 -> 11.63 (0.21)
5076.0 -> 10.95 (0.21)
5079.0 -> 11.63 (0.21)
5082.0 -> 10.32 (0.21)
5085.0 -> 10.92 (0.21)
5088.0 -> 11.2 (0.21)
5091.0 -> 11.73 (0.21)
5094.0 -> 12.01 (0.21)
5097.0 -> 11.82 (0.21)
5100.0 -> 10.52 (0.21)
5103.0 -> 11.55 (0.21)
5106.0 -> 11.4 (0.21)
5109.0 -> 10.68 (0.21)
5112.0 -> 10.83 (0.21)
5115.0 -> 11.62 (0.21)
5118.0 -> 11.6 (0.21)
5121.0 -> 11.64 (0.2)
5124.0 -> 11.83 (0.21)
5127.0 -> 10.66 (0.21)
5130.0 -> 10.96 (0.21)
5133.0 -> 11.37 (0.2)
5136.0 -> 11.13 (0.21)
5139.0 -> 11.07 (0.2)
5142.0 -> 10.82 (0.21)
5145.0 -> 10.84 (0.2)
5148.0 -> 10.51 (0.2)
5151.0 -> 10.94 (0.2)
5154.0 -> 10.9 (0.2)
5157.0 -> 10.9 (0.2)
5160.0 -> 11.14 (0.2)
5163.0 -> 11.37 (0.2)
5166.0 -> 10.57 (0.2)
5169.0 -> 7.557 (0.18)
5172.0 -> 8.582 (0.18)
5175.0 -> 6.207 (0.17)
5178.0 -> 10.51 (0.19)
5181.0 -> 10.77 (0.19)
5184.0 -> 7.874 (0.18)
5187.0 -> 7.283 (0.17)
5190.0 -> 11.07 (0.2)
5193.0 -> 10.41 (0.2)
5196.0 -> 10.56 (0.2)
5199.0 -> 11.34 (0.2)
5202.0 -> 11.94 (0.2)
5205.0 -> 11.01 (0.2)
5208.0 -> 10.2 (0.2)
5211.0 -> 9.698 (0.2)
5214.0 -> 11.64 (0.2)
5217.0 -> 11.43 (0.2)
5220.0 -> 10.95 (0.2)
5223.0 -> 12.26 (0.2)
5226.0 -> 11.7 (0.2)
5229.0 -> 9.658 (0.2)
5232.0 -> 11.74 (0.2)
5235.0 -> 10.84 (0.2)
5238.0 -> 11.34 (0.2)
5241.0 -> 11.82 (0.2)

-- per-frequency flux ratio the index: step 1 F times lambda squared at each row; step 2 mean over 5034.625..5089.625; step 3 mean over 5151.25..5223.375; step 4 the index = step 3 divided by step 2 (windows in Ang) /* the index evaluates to 0.95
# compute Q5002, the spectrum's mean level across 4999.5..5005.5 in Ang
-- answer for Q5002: 11.3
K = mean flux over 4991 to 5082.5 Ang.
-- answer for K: 11.3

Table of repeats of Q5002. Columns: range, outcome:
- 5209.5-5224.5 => 11.2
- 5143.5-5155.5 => 10.8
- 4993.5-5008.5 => 11.4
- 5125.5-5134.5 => 11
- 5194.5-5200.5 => 10.9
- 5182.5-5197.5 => 9.44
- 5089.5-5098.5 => 11.9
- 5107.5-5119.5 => 11.2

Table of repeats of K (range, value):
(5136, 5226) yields 10.4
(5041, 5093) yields 11.3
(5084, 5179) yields 10.8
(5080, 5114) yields 11.2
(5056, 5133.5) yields 11.4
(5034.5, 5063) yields 11.4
